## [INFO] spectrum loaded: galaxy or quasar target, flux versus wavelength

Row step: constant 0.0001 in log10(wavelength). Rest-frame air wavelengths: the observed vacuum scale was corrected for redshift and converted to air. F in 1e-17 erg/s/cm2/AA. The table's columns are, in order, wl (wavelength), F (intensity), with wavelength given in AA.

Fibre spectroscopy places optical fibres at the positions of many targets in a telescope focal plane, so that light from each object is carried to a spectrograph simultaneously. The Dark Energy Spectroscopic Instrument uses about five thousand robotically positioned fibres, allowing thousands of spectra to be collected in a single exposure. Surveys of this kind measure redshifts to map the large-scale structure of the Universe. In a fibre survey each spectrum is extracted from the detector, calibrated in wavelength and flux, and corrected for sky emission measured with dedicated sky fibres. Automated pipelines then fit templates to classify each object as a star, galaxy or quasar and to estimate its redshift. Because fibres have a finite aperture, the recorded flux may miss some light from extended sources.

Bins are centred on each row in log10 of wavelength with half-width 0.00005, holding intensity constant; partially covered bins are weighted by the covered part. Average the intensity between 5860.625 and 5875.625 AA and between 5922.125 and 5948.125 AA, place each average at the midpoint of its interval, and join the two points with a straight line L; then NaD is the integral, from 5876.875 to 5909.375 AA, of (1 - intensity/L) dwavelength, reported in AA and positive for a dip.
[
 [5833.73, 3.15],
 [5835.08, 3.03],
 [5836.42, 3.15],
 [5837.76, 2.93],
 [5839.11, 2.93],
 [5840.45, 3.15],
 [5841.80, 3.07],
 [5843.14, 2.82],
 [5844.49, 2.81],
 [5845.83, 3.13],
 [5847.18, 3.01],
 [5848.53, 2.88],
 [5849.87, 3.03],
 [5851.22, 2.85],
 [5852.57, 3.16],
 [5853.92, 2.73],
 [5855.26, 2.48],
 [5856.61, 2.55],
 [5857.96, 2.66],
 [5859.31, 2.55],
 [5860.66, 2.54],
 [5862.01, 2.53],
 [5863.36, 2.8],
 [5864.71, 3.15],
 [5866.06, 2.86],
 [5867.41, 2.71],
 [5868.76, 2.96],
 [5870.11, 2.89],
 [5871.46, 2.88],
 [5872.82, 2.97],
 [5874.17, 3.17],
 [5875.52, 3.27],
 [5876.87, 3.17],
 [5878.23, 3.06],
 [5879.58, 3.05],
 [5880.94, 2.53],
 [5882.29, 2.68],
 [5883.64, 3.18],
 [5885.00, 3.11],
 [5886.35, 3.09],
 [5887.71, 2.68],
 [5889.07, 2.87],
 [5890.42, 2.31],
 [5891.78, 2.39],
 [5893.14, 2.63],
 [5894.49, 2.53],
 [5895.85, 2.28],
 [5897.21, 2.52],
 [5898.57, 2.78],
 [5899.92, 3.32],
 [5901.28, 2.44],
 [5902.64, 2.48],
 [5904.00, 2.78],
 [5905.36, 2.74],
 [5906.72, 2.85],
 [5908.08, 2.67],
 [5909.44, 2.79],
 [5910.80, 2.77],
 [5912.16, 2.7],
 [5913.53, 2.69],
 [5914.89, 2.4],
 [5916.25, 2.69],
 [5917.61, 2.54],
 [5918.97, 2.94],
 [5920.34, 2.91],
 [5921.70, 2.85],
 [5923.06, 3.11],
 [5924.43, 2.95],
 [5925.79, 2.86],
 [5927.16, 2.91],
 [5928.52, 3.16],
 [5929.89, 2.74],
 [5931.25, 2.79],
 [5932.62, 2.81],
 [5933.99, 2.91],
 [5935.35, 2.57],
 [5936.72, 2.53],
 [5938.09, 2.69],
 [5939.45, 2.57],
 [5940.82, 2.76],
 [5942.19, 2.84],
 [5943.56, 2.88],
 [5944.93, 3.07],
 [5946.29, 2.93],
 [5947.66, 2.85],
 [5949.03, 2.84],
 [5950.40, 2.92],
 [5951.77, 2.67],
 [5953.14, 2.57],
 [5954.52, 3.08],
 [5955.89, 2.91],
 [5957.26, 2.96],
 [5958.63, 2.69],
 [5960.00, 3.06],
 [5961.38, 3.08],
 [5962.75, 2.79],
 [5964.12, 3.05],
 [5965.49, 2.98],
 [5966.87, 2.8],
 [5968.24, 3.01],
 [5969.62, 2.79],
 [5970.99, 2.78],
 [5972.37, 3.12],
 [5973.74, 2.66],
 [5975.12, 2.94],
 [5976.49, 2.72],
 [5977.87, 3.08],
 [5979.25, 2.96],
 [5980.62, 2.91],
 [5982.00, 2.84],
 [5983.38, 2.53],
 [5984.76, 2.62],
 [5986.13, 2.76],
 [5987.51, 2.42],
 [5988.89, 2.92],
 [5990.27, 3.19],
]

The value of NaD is 1.4 AA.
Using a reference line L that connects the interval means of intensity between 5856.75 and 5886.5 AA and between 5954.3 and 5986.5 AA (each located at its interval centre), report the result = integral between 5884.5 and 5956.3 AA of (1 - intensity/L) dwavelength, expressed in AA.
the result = 3.0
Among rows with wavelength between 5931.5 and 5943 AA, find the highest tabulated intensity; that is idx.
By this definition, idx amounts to 2.91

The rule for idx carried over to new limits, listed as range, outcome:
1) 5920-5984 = 3.16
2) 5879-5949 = 3.32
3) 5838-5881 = 3.27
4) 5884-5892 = 3.11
